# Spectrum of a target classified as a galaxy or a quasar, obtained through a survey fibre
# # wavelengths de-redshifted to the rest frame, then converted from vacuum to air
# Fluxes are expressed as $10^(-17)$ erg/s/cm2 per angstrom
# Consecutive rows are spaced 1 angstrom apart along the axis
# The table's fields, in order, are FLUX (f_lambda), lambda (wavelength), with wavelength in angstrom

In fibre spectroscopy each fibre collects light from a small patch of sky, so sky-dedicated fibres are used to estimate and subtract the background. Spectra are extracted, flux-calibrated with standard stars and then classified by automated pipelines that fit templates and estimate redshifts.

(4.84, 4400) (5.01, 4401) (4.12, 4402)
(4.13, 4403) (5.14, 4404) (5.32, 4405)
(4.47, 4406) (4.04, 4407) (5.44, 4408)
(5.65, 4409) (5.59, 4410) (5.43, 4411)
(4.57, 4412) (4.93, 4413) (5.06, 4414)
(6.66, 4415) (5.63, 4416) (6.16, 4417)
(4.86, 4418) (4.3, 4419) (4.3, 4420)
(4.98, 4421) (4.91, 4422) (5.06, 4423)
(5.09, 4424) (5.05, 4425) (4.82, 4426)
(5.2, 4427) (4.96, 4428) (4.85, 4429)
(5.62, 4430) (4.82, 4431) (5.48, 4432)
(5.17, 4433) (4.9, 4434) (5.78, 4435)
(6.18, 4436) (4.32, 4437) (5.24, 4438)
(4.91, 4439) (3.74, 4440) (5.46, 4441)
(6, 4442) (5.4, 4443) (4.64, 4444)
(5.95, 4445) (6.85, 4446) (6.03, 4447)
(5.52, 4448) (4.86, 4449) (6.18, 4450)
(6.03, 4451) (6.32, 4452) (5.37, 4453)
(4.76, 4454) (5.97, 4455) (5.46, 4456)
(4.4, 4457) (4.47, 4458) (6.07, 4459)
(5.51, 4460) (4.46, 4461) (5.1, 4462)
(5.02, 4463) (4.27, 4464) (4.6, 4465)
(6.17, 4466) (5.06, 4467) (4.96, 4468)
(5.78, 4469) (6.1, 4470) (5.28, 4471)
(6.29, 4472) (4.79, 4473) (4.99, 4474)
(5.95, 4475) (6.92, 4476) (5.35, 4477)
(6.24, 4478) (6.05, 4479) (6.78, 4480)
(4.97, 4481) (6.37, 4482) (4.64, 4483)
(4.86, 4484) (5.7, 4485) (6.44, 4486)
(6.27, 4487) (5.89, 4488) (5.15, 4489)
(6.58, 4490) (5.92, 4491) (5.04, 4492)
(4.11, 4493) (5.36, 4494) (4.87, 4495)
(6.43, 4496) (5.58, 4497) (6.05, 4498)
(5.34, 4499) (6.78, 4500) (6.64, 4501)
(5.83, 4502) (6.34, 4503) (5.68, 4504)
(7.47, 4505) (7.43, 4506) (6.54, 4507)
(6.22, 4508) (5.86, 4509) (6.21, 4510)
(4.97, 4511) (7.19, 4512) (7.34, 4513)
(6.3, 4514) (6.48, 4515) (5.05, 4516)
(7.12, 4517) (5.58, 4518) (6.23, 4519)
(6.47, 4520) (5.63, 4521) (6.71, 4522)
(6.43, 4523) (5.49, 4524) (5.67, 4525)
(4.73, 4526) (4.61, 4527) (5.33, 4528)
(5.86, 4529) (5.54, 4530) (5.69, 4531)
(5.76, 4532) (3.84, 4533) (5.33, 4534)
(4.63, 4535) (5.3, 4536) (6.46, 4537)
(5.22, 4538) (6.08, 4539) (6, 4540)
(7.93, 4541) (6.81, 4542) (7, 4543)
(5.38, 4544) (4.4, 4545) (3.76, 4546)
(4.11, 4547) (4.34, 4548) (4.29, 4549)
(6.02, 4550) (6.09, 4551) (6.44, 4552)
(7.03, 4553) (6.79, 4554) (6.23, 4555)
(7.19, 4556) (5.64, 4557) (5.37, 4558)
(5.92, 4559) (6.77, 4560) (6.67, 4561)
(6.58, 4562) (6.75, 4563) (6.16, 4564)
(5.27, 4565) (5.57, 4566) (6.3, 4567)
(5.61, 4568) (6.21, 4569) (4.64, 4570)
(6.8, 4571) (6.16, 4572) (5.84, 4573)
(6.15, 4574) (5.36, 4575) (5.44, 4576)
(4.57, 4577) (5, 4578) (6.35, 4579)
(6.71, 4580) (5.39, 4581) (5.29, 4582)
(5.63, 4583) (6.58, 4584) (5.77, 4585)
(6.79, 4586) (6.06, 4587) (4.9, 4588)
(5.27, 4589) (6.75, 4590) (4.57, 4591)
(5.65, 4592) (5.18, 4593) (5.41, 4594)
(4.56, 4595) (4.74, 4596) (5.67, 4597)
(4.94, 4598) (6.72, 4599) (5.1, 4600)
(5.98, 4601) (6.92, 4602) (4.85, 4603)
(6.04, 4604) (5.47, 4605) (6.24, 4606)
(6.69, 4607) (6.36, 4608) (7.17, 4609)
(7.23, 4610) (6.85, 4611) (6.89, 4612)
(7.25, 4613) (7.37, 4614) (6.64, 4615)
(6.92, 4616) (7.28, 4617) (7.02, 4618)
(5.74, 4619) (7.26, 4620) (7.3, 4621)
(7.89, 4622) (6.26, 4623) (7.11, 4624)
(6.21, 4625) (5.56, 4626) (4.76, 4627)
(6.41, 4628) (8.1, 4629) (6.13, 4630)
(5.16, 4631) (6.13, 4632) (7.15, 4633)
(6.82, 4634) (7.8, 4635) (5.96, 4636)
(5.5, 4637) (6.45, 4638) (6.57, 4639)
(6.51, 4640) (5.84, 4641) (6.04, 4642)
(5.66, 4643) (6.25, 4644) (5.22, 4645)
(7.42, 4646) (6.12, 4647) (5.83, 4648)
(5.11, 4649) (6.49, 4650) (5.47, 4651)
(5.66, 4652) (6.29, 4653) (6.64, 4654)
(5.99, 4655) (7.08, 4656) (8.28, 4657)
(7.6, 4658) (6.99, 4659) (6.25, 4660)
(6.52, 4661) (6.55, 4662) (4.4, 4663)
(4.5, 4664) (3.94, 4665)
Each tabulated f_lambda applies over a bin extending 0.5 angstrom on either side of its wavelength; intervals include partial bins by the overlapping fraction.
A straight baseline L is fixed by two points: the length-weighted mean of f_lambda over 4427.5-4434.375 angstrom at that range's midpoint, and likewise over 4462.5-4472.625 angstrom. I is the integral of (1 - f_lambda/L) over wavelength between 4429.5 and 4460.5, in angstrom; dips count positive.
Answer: -1.2 angstrom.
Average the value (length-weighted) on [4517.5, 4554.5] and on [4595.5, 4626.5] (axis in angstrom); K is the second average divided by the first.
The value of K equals 1.14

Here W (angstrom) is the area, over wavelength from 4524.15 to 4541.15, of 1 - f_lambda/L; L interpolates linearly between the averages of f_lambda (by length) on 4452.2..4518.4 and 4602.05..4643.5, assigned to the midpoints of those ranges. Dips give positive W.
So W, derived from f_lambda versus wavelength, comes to 1.5 angstrom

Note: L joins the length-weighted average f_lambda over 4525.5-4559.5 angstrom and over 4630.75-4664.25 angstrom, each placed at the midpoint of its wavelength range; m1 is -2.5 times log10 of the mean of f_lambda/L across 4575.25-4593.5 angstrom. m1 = 0.04 mag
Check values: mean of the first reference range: 5.62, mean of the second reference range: 6.26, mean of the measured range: 5.66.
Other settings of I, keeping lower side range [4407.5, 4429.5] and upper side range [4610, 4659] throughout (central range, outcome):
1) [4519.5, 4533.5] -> 0.7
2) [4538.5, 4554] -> 0.6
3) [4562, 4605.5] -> 3.4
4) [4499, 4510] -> -1.4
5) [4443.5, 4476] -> -0.1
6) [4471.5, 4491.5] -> -0.9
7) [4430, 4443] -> 0.2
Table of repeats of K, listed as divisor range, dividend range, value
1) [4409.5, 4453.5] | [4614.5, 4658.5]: 1.22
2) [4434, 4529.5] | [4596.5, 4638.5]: 1.13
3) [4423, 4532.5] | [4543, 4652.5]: 1.07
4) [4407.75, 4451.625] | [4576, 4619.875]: 1.14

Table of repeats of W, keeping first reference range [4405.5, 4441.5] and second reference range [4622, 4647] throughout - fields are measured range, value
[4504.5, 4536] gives -1.5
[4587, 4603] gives 1.6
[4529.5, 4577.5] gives 0.6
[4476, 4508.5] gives -2.5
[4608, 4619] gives -1.4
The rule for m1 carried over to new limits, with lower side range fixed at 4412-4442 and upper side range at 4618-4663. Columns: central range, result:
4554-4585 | 0.004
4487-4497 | -0.003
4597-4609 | 0.035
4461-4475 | 0.023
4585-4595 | 0.097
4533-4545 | -0.012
